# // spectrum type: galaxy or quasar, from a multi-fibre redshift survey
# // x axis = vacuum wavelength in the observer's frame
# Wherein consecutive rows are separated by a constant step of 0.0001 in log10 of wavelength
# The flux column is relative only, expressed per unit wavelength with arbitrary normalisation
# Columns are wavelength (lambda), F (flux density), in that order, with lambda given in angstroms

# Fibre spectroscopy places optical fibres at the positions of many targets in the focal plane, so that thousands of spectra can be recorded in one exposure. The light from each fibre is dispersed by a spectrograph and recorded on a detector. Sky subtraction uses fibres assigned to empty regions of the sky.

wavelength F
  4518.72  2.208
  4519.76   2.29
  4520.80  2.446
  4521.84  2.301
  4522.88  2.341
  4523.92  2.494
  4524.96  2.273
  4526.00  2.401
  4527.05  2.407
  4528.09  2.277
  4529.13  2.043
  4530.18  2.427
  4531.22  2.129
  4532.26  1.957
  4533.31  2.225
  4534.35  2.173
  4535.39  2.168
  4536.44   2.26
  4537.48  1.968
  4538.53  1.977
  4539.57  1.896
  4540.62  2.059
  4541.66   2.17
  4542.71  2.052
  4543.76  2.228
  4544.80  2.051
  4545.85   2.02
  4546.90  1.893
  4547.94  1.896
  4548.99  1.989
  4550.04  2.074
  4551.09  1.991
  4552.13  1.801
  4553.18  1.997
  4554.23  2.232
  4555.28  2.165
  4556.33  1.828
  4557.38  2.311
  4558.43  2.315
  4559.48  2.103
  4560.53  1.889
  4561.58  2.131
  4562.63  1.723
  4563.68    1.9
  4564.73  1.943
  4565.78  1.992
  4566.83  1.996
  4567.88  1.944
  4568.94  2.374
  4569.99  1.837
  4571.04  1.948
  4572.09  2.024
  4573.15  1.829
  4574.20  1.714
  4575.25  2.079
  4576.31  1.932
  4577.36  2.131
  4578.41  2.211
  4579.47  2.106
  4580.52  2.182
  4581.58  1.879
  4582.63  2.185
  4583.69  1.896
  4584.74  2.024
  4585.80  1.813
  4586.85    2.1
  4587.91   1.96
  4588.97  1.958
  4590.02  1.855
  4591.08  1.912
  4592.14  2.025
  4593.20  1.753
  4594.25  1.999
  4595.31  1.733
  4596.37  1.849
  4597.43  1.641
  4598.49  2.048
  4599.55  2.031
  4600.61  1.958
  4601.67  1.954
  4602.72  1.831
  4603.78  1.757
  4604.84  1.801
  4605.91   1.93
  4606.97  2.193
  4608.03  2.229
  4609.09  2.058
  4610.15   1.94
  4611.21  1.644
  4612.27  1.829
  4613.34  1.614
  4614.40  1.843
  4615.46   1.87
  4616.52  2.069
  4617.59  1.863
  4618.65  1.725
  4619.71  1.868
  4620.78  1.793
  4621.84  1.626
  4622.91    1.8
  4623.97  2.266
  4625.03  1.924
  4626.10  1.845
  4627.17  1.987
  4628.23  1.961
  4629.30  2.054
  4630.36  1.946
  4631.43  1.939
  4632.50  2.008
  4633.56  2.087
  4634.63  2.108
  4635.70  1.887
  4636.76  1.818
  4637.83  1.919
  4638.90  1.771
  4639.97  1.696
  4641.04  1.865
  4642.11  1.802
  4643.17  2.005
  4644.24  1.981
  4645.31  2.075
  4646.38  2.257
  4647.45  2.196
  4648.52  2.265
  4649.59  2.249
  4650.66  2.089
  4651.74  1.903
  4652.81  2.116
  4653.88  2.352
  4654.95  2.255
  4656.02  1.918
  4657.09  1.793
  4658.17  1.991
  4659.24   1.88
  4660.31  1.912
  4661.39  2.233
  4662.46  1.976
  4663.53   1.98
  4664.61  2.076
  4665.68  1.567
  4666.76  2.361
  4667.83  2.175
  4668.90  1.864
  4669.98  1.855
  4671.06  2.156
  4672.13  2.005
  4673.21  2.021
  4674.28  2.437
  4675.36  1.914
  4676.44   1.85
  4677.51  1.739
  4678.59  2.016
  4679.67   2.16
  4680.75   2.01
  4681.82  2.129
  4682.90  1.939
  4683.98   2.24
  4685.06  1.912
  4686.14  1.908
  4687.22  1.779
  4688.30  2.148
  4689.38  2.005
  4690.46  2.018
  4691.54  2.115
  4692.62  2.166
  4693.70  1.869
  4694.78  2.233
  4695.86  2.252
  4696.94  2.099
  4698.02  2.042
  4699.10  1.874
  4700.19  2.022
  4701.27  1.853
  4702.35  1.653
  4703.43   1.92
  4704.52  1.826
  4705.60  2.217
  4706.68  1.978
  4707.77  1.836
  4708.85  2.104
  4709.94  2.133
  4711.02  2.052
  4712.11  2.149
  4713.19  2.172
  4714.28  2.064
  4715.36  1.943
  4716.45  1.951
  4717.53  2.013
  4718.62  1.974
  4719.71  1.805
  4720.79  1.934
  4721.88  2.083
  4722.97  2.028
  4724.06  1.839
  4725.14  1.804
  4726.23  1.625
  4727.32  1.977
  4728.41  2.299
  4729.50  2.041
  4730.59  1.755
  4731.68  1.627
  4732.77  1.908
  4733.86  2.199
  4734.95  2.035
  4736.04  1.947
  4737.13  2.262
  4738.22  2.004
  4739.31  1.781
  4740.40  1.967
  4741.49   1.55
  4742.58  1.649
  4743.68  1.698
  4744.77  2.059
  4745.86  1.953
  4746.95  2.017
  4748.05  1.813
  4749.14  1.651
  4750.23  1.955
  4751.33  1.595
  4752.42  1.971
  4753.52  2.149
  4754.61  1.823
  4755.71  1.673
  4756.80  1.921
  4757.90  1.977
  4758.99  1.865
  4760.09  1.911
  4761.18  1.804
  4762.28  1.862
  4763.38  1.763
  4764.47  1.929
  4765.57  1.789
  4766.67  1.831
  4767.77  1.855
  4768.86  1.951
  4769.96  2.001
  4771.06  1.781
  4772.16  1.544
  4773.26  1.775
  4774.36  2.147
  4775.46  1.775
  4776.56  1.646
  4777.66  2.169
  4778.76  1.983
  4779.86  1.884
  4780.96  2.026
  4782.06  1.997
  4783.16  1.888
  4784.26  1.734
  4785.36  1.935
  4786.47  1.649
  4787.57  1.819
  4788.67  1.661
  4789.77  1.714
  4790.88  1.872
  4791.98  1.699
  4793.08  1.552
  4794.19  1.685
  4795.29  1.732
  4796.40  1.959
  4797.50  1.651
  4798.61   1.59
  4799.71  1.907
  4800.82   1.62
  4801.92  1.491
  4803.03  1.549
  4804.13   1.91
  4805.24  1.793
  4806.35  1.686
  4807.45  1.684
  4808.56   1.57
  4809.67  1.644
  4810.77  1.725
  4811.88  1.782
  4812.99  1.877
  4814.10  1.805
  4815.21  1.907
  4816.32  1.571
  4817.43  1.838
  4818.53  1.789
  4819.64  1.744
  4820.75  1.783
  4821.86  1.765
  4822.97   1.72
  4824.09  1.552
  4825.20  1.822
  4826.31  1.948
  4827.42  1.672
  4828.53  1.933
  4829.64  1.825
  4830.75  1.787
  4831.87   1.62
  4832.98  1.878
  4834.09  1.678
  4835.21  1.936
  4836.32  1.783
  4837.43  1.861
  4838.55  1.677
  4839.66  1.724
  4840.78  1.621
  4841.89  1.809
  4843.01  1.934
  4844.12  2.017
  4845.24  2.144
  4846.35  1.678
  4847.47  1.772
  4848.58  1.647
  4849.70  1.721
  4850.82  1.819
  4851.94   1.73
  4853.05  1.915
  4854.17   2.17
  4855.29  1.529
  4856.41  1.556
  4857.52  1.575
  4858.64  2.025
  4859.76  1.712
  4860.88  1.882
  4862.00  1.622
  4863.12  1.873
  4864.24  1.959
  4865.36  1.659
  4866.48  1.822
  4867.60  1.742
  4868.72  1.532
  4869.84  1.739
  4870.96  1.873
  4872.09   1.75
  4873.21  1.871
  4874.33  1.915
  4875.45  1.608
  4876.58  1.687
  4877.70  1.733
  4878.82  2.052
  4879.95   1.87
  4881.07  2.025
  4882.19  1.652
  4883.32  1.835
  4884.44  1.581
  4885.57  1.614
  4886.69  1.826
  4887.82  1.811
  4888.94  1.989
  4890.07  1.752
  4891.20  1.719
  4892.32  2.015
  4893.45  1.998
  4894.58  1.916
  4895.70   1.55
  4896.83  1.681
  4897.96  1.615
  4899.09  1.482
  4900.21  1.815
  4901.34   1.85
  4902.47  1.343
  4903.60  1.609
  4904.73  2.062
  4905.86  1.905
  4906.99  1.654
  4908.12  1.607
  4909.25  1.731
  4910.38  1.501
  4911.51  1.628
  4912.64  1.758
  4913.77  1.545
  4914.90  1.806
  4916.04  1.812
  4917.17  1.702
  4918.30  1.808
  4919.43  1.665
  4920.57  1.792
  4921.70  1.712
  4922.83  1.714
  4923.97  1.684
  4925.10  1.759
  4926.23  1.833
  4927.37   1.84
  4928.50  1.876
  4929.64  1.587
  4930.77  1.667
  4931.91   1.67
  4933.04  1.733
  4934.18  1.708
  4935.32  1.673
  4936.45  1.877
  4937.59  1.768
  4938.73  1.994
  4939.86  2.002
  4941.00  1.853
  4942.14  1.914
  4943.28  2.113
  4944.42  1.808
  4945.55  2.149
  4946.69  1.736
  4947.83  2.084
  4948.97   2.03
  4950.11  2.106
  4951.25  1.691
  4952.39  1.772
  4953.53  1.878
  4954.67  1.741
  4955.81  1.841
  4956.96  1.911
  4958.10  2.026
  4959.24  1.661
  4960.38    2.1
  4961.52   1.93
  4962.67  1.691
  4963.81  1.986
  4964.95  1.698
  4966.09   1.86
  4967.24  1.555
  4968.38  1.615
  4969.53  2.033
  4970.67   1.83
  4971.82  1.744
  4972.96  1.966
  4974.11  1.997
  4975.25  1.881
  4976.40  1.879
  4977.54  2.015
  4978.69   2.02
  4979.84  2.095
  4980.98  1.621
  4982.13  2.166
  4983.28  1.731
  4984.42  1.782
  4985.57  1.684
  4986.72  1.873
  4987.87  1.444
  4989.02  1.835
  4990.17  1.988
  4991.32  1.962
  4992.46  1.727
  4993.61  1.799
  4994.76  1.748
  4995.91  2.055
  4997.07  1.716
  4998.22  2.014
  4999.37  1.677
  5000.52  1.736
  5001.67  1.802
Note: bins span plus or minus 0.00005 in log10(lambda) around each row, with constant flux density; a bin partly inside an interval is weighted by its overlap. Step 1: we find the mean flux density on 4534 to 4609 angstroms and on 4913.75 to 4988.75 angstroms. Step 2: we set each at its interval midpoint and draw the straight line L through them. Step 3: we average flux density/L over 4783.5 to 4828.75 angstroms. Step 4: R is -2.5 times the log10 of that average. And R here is 0.09 mag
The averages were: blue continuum 2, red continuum 1.83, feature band 1.74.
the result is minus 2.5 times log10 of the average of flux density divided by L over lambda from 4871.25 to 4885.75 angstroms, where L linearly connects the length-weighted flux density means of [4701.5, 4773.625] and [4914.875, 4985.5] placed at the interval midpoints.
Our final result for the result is 0.04 mag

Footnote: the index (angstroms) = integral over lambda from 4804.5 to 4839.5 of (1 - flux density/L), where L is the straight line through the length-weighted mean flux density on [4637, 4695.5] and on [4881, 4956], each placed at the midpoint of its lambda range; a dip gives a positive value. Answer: 2.0 angstroms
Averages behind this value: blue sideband 2.02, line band 1.76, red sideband 1.78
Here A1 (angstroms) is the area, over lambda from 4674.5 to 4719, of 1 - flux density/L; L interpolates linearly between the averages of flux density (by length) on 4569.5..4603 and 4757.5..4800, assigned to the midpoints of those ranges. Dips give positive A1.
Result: -3.07 angstroms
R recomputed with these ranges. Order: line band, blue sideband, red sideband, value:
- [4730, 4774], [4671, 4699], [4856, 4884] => 0.05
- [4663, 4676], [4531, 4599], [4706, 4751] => -0.04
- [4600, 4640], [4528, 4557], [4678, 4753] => 0.06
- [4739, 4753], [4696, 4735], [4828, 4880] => 0.06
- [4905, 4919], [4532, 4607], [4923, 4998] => 0.09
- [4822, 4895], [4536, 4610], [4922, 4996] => 0.05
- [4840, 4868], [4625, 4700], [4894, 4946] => 0.01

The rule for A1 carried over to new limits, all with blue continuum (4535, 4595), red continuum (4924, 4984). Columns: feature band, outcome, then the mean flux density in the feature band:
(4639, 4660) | -0.6 angstroms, 2.03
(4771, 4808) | 2.8 angstroms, 1.78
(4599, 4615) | 0.7 angstroms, 1.91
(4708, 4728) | -0.3 angstroms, 1.98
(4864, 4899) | 2.0 angstroms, 1.78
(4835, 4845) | 0.4 angstroms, 1.82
